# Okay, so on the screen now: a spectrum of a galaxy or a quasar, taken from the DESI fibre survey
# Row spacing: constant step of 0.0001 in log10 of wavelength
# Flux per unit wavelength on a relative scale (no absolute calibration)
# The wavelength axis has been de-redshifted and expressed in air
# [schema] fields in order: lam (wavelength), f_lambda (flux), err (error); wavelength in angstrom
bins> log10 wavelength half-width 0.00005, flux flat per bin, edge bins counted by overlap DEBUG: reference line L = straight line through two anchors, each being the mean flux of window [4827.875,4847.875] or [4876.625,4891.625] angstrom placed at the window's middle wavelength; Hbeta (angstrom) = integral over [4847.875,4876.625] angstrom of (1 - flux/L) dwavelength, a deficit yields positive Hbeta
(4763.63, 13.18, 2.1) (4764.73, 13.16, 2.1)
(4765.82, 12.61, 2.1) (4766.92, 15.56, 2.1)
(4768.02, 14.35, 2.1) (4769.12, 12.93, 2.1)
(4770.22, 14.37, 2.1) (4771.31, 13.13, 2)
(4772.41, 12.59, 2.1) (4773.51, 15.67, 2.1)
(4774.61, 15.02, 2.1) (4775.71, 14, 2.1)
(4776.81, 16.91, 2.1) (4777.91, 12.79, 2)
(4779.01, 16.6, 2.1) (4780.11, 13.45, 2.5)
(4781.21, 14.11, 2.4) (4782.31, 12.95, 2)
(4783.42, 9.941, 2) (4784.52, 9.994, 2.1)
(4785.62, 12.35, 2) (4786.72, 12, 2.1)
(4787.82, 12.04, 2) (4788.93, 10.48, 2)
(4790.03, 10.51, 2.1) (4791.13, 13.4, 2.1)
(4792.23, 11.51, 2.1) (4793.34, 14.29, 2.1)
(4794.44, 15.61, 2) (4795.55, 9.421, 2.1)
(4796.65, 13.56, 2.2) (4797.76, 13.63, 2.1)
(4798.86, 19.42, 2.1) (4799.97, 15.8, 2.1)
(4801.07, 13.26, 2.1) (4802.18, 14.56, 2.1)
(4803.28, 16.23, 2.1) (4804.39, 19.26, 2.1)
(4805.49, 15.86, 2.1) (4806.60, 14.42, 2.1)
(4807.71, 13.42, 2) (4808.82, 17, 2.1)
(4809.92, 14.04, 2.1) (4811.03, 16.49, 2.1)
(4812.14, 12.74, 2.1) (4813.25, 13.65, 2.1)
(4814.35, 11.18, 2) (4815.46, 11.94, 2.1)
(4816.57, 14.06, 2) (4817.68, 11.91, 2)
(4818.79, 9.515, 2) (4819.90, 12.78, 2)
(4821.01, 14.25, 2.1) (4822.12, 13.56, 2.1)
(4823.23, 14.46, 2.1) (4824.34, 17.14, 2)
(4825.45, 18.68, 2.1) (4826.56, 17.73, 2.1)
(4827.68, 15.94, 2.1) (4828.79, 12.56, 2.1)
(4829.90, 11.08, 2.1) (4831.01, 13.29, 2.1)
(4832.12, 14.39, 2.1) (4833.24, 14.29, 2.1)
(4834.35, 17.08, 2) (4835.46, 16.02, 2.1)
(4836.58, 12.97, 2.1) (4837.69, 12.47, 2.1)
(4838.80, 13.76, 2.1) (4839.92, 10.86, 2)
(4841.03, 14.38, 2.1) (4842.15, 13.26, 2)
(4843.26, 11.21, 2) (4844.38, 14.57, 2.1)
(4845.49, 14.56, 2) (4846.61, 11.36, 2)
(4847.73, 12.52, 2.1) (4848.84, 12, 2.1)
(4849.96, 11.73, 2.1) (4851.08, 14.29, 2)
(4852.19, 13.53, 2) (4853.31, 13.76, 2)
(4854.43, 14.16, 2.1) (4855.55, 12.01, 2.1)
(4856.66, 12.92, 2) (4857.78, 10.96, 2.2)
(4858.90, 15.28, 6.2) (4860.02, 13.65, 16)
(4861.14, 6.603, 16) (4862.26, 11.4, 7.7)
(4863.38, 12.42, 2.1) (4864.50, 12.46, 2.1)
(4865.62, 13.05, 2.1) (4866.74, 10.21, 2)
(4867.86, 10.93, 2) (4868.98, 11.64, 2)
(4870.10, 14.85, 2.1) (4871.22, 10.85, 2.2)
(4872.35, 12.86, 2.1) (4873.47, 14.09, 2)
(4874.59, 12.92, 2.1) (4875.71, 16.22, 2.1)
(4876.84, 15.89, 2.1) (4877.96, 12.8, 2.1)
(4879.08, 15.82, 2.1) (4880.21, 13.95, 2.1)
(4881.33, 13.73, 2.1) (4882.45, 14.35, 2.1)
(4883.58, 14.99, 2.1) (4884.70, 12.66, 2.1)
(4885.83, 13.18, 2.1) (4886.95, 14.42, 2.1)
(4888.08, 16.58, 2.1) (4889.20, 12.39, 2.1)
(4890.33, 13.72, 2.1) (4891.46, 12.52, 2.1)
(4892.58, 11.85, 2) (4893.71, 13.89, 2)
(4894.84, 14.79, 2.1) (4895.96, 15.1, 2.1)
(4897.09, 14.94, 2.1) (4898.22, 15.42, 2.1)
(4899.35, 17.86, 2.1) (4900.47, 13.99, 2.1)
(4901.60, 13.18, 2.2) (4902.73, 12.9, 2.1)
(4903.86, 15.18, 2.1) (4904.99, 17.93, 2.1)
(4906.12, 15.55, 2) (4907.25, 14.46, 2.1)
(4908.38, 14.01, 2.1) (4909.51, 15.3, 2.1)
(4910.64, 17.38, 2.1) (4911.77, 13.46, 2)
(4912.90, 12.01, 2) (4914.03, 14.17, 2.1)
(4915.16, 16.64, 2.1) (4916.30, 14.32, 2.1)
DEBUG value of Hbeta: 2.4 angstrom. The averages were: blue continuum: 13.4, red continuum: 14.1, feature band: 12.6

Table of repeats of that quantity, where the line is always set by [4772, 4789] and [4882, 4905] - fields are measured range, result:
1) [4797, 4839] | -2.8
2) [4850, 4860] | 0.5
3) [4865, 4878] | 1.0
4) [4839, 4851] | 1.0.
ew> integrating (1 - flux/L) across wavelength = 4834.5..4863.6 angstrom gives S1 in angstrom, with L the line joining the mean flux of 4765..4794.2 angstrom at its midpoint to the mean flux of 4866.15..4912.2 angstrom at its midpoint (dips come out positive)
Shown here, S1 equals 2.0 angstrom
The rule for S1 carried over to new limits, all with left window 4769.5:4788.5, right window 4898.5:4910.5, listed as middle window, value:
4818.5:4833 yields -0.32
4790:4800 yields -0.12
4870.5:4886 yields 0.90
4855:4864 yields 1.61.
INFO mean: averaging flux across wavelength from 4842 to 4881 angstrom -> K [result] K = 12.9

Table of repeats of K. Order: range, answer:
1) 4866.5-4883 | 13.5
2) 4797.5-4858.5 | 14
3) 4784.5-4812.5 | 14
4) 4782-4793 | 11.5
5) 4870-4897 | 13.9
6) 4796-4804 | 15.2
